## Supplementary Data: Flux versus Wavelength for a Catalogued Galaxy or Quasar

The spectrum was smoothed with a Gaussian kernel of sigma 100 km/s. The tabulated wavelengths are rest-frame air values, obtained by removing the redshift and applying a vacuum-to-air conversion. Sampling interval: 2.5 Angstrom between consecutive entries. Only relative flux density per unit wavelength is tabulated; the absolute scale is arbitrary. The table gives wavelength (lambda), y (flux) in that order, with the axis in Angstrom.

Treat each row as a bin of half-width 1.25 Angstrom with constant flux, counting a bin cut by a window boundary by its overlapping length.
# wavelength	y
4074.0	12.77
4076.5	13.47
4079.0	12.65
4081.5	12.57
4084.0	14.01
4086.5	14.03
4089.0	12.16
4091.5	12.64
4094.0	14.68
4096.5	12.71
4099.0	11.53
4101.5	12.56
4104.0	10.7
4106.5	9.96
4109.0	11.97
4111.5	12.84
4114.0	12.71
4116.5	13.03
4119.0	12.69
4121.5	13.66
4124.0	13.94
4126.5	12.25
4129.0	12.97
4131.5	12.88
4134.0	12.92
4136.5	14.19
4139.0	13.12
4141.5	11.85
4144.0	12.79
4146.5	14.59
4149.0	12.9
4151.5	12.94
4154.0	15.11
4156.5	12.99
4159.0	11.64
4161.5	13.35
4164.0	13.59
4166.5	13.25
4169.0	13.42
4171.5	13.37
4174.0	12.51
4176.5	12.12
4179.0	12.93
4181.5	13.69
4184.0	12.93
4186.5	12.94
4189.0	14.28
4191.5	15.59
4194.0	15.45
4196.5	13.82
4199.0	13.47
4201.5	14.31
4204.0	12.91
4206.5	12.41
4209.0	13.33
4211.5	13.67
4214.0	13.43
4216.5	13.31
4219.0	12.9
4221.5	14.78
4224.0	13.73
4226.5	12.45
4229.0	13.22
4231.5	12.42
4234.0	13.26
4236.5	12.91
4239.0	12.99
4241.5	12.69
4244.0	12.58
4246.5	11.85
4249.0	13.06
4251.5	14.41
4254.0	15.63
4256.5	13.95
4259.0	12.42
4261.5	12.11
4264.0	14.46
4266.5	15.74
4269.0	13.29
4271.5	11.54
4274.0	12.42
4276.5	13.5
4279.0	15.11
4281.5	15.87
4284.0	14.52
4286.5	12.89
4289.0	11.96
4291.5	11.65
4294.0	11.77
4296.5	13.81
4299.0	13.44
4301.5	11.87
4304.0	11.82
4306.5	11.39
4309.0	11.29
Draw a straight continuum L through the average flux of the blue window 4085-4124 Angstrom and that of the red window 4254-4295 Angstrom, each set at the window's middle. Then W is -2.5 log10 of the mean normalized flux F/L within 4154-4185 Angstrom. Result -0.01 mag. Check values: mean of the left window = 12.6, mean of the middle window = 13.1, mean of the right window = 13.4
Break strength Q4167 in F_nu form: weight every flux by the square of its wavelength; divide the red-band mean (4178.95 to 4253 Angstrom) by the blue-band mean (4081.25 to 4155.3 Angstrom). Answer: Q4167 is 1.09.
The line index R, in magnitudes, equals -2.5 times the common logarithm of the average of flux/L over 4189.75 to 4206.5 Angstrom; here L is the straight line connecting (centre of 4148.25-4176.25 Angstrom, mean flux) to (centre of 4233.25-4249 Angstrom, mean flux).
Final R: -0.09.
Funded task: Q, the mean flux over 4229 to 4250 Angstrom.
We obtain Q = 12.7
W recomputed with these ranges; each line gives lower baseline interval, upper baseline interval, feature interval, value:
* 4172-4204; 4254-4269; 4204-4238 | 0.04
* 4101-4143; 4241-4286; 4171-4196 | -0.04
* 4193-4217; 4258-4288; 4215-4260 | 0.03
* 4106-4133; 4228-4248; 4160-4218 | -0.06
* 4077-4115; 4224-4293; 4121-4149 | -0.04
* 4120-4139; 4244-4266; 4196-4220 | 0.01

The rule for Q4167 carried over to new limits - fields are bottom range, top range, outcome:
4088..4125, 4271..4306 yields 1.13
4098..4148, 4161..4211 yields 1.10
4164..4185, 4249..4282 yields 1.10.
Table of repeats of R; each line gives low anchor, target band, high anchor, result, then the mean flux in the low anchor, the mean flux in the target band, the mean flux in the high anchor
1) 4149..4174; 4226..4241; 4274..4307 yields 0.02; 13.2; 12.9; 13.1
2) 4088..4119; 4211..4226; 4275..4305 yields -0.06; 12.3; 13.6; 13.2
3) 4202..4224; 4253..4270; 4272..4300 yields -0.05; 13.4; 13.9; 13.3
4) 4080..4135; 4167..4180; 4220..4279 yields 0.01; 12.7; 12.9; 13.3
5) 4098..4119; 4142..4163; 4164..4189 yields -0.05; 12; 13.2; 13.1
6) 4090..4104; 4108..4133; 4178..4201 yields 0.00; 12.6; 12.9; 13.9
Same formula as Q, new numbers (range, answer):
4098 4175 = 12.9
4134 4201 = 13.4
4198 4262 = 13.3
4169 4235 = 13.4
